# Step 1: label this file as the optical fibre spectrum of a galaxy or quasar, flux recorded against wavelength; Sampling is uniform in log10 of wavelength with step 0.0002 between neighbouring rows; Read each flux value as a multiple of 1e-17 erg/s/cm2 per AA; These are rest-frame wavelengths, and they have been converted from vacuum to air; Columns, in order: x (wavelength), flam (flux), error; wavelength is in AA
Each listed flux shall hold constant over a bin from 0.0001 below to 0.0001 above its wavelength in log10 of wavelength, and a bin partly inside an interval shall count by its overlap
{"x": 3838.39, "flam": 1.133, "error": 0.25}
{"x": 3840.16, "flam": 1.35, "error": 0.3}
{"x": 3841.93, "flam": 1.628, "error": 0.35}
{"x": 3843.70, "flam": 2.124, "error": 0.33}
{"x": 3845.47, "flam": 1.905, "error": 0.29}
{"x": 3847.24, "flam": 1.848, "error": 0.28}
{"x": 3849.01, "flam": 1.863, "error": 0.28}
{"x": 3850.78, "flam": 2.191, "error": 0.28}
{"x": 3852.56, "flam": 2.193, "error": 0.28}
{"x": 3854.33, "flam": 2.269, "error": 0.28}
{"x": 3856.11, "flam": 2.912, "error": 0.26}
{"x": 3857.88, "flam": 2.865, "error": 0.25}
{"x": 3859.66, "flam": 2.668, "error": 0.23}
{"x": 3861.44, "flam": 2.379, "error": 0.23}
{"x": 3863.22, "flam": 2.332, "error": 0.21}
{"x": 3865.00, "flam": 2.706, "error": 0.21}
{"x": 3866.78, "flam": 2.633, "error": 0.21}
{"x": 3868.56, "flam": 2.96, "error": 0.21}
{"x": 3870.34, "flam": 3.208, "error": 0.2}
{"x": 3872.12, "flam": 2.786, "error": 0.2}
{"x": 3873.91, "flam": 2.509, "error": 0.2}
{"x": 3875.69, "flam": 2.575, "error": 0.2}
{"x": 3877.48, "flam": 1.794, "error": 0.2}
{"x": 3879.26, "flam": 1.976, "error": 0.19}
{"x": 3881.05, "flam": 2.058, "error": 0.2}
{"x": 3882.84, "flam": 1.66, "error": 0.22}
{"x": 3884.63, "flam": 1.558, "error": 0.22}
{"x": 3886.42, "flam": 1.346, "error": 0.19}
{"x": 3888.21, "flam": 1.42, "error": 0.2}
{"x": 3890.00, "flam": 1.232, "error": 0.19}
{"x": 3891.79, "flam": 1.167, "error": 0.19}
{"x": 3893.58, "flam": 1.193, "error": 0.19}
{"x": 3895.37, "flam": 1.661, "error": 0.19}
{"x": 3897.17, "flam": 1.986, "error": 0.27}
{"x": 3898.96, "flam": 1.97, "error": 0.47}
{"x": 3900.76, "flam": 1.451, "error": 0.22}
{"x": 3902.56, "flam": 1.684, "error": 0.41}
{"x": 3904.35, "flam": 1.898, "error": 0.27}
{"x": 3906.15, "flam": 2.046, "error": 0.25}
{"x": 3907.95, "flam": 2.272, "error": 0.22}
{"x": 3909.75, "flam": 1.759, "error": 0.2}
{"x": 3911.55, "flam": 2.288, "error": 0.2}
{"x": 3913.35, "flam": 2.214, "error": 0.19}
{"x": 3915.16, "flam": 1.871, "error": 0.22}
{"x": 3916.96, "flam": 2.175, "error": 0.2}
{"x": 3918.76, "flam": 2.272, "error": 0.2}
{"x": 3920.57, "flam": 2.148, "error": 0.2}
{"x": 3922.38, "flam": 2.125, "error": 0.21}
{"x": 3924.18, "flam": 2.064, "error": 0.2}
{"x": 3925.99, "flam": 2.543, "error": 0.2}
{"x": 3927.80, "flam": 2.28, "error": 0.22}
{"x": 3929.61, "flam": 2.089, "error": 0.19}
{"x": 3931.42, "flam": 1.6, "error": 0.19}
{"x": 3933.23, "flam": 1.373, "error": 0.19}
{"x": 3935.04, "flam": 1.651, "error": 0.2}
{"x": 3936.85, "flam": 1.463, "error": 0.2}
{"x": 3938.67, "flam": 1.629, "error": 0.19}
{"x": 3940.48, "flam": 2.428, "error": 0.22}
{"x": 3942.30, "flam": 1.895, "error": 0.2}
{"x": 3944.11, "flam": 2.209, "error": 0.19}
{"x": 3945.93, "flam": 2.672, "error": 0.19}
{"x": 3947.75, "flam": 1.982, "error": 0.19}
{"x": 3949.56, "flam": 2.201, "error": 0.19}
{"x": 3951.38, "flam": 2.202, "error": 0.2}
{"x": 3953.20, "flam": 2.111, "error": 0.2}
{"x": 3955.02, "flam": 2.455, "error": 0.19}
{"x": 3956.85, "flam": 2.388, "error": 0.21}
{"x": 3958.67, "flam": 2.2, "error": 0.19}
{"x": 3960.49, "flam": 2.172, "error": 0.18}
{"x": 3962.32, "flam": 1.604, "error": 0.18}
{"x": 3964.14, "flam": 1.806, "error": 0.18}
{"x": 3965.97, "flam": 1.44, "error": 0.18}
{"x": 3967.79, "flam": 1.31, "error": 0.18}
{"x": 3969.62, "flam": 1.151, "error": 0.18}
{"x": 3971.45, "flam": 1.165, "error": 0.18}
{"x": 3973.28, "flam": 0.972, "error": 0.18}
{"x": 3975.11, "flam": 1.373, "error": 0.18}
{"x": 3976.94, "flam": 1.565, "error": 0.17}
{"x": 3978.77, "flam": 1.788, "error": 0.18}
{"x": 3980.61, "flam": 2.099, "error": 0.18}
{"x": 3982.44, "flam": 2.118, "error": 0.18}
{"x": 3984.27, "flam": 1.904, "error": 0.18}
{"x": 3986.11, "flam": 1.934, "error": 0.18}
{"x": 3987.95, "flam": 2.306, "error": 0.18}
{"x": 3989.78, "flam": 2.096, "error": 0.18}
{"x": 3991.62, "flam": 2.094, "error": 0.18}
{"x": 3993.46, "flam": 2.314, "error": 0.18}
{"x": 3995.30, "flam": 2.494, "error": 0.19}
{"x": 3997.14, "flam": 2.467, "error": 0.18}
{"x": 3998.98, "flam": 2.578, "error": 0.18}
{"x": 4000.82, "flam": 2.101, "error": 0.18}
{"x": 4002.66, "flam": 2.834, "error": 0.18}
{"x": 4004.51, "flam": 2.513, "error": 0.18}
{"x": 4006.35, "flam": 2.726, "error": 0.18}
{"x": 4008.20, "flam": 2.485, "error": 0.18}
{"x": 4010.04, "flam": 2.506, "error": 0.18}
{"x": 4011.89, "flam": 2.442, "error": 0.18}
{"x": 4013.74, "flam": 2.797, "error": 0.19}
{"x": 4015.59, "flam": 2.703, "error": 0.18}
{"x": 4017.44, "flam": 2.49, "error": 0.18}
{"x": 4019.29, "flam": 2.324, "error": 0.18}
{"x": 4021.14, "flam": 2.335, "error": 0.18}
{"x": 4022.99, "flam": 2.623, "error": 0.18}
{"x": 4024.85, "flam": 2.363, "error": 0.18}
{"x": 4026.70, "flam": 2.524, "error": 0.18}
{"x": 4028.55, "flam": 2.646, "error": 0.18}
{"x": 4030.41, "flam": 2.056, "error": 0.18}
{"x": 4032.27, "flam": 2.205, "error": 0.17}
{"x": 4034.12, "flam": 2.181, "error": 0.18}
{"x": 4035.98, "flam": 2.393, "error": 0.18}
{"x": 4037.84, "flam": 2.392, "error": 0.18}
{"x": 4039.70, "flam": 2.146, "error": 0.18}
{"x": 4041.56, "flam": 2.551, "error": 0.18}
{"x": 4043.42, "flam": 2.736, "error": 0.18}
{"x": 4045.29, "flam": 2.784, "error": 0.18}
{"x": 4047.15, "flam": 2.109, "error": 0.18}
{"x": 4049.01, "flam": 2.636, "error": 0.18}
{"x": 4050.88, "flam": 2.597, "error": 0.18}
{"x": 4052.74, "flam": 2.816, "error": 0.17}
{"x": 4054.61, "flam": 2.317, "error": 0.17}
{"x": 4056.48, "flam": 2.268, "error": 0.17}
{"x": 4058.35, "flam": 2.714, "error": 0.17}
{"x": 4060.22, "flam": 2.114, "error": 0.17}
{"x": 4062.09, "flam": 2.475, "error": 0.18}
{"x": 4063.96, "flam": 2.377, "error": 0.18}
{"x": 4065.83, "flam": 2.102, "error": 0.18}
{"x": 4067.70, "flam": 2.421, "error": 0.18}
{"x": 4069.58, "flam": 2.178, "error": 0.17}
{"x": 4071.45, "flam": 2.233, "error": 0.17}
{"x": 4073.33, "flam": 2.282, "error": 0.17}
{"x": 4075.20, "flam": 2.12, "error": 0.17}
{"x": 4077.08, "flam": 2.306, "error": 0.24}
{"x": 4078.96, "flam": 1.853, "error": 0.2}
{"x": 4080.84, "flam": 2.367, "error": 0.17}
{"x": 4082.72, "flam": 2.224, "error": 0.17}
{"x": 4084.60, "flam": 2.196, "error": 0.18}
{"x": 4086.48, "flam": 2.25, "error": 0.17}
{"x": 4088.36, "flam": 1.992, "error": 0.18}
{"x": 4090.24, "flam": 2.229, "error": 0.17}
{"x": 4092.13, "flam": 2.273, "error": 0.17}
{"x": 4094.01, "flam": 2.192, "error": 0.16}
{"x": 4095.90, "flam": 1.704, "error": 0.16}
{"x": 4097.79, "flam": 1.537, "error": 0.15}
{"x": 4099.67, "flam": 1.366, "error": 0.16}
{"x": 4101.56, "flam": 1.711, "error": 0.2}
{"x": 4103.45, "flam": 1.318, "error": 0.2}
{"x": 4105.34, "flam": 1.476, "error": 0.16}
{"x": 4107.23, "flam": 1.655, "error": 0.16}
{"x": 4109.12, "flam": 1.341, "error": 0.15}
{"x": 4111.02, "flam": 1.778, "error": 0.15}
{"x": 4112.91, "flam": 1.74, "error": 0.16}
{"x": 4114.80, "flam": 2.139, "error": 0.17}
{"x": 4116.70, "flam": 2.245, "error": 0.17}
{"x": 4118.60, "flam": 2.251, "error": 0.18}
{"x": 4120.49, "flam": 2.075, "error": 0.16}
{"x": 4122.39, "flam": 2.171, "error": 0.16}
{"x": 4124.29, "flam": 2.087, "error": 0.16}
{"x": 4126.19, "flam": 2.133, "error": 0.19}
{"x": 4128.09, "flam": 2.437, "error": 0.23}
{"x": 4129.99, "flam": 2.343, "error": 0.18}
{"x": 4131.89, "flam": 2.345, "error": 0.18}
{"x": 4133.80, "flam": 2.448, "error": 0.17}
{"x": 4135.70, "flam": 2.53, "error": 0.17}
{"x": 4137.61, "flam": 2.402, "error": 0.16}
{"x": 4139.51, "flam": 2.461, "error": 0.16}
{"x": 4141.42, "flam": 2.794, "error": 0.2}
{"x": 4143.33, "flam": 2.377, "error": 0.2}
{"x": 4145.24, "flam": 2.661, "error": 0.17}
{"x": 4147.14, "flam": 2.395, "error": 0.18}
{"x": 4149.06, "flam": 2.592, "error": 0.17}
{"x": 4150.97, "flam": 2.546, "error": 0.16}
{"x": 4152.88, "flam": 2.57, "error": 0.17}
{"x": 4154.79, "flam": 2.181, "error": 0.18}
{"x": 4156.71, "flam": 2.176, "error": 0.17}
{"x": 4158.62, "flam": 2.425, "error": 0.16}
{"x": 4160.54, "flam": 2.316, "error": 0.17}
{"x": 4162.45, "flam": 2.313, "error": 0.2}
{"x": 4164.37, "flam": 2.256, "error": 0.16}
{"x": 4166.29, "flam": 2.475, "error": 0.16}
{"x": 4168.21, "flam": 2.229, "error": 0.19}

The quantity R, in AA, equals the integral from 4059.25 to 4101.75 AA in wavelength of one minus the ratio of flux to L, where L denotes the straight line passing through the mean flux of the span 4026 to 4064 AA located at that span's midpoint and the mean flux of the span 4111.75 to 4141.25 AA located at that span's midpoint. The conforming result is 4.41 AA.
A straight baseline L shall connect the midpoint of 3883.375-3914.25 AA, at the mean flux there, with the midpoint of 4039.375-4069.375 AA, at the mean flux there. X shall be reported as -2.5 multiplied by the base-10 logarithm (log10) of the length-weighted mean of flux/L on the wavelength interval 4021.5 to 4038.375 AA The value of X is -0.02 mag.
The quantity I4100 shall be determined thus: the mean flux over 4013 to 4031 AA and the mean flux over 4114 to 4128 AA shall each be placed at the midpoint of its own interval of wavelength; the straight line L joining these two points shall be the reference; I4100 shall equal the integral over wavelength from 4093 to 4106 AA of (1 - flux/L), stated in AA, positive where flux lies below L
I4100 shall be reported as 3.6 AA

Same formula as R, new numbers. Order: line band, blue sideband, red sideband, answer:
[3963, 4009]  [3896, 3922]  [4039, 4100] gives 3.2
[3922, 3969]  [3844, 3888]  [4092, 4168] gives 5.4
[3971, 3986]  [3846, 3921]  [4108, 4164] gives 3.5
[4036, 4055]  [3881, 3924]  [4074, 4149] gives -4.7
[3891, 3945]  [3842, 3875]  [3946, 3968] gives 6.9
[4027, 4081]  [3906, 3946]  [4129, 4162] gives -2.1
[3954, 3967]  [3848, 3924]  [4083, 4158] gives 0.7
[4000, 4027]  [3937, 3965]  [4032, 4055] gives -2.0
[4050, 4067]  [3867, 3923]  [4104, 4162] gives -2.1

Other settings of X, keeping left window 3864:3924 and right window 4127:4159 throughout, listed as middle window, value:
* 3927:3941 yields 0.16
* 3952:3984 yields 0.22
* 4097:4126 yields 0.31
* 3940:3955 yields -0.05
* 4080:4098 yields 0.12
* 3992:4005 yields -0.12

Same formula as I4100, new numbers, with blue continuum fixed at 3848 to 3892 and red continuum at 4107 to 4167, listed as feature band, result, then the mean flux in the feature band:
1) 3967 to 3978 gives 4.8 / 1.26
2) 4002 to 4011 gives -1.4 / 2.6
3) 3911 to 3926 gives 0.5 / 2.17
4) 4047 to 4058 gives -1.1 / 2.5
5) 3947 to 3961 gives 0.1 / 2.22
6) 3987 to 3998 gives -0.2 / 2.29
